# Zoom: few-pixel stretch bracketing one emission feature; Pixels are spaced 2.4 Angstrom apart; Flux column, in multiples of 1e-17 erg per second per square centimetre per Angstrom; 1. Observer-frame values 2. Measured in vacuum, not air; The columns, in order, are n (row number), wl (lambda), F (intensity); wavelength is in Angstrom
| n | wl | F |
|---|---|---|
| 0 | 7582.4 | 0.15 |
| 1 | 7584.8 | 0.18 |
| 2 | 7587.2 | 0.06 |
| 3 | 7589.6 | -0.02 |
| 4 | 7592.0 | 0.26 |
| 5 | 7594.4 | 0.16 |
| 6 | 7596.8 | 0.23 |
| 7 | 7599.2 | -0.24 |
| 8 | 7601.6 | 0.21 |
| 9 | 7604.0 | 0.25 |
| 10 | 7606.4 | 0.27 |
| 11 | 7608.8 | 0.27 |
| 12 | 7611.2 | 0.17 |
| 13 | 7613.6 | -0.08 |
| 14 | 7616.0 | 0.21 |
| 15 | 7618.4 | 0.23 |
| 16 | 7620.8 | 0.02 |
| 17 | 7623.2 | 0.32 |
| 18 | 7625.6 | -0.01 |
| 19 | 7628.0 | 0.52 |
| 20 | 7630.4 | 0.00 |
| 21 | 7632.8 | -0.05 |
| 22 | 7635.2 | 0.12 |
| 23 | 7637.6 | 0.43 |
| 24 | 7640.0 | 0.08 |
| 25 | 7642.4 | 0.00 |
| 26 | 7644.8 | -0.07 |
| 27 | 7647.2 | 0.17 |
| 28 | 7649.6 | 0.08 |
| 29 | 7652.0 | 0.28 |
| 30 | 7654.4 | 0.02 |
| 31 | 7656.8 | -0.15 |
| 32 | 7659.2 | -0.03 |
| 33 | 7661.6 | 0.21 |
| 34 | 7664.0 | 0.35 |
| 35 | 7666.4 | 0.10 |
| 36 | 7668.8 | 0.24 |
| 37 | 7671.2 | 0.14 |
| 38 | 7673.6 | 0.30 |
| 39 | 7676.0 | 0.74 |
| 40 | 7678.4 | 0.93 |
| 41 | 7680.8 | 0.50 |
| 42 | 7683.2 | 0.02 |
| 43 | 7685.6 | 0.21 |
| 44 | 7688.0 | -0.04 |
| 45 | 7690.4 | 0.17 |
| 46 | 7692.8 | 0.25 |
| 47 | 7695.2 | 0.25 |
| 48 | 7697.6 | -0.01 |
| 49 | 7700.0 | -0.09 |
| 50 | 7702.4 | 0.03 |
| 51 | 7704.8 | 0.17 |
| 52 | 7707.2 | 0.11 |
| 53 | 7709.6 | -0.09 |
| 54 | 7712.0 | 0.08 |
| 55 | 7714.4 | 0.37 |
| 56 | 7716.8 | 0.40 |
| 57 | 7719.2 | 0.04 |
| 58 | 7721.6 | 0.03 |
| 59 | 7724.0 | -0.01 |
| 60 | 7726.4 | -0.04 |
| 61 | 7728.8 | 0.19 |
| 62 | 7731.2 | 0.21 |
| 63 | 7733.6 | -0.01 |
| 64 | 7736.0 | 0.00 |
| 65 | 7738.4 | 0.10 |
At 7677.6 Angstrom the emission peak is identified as H-beta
